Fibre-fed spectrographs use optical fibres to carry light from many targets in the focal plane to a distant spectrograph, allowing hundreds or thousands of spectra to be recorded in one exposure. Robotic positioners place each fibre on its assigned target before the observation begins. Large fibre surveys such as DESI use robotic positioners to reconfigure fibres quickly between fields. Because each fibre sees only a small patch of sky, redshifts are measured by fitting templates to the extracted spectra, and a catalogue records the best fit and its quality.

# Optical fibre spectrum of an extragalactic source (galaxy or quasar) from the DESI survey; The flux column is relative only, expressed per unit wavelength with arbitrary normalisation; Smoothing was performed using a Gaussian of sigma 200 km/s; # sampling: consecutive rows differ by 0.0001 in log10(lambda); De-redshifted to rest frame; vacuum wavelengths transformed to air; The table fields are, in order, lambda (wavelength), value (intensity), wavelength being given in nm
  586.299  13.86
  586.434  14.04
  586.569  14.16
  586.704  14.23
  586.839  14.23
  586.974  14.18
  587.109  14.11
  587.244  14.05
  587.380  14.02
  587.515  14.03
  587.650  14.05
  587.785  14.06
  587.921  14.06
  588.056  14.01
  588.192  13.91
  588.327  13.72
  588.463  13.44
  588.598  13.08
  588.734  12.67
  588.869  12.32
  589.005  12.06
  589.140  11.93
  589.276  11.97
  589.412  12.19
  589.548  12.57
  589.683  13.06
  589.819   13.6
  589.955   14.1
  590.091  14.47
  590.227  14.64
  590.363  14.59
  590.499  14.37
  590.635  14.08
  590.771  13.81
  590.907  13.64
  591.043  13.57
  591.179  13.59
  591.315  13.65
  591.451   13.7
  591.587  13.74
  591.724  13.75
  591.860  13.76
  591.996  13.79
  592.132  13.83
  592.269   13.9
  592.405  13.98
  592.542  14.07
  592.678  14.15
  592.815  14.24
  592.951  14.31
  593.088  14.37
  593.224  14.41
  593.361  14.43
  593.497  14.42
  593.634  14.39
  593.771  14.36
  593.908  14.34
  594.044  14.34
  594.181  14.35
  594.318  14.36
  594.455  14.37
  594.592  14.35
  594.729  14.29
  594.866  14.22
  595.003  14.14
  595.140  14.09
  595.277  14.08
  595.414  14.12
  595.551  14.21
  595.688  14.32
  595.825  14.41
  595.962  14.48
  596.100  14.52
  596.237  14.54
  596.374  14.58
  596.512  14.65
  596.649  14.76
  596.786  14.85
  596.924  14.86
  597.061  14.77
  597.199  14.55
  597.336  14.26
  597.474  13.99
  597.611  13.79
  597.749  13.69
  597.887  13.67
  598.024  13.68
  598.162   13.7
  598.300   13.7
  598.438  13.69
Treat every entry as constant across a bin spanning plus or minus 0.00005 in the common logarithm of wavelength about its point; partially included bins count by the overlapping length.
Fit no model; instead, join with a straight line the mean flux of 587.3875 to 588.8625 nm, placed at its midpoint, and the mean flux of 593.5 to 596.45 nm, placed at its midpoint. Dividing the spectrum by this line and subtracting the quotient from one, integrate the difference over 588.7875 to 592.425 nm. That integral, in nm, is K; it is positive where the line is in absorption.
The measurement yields 0.11 nm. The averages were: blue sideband 13.7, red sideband 14.3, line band 13.5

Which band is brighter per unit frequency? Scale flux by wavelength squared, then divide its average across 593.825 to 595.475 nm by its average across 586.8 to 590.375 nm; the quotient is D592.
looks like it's 1.08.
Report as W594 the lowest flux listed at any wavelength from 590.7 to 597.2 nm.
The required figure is 13.57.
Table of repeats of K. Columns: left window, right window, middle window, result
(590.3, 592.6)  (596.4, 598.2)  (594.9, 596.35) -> -0.02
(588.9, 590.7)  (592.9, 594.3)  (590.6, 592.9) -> 0.00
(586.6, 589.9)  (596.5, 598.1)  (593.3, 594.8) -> -0.04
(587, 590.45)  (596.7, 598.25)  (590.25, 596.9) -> -0.16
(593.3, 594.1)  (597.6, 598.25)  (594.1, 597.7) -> -0.09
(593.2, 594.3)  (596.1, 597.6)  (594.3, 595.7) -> 0.02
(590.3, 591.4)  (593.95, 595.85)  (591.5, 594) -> -0.01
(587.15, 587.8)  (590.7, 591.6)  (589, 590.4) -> 0.06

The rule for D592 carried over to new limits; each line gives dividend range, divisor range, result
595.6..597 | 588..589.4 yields 1.16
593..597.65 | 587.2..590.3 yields 1.10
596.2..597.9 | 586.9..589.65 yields 1.11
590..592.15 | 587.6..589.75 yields 1.08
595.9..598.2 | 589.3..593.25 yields 1.06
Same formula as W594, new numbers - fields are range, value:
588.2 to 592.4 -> 11.93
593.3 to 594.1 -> 14.34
